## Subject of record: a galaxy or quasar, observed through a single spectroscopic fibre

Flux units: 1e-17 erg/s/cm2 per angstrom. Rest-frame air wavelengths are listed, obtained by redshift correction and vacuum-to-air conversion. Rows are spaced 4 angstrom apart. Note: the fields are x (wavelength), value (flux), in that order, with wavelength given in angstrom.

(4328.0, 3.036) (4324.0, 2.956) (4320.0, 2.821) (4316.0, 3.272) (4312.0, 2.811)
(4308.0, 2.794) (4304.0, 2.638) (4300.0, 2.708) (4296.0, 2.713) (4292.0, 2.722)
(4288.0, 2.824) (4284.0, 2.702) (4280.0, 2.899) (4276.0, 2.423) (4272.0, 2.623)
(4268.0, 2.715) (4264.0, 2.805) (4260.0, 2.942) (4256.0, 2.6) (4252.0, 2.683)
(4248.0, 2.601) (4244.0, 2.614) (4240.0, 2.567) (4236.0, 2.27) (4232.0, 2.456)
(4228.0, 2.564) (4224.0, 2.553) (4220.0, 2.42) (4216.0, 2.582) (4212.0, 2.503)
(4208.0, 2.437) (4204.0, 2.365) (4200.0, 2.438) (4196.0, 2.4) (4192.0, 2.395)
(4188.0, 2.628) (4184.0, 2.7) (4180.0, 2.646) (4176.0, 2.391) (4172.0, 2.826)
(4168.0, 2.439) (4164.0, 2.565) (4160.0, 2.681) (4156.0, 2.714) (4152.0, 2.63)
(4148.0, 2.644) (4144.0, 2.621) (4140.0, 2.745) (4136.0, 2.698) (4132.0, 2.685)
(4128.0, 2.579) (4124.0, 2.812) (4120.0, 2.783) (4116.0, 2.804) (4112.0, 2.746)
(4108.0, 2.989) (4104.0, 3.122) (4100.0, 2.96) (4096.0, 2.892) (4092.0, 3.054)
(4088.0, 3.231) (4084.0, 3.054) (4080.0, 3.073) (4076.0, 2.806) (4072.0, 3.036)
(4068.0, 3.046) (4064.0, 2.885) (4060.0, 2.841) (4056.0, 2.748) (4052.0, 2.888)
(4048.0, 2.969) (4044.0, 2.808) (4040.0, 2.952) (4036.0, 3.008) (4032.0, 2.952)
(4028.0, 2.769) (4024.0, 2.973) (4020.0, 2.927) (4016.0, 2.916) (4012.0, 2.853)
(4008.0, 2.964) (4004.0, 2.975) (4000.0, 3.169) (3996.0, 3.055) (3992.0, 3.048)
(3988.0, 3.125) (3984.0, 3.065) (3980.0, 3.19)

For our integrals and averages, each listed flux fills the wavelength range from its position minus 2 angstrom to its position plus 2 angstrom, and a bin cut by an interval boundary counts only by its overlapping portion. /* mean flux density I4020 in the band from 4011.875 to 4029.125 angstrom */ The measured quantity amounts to 2.9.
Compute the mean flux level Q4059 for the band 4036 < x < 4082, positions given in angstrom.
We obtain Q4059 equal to 2.92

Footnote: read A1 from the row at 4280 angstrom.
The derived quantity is 2.899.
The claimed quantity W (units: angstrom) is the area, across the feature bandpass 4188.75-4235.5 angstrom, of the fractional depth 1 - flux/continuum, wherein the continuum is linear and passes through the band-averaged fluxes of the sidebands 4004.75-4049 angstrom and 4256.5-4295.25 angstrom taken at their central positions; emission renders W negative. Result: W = 5.3 angstrom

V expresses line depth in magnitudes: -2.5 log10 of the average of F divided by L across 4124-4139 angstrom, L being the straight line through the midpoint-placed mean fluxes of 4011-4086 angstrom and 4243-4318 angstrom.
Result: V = 0.07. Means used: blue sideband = 2.92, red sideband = 2.74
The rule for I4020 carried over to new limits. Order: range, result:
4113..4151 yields 2.71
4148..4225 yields 2.55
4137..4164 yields 2.67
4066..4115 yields 3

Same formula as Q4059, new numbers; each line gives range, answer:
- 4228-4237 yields 2.42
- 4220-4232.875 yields 2.51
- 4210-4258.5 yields 2.54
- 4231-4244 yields 2.46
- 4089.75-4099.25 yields 2.98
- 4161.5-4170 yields 2.51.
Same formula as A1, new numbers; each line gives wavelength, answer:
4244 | 2.614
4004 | 2.975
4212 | 2.503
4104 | 3.122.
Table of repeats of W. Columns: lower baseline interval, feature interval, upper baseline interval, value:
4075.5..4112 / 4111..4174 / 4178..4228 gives 2.31 angstrom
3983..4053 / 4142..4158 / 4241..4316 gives 1.08 angstrom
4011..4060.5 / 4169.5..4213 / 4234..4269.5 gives 3.11 angstrom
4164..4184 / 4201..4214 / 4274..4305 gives 0.92 angstrom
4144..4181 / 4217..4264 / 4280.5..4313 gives 1.92 angstrom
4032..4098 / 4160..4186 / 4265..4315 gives 2.24 angstrom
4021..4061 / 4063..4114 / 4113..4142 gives -3.47 angstrom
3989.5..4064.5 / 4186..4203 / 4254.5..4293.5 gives 2.03 angstrom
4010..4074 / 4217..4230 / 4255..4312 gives 1.20 angstrom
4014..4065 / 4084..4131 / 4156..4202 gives -2.99 angstrom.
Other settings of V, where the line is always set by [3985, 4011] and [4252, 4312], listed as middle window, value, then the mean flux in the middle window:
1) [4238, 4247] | 0.07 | 2.59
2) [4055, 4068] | 0.04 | 2.86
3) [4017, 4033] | 0.04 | 2.9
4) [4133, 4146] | 0.08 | 2.69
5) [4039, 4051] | 0.03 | 2.9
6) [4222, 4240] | 0.13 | 2.47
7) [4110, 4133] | 0.07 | 2.74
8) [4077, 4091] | -0.05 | 3.09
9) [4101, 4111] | -0.03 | 3.01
